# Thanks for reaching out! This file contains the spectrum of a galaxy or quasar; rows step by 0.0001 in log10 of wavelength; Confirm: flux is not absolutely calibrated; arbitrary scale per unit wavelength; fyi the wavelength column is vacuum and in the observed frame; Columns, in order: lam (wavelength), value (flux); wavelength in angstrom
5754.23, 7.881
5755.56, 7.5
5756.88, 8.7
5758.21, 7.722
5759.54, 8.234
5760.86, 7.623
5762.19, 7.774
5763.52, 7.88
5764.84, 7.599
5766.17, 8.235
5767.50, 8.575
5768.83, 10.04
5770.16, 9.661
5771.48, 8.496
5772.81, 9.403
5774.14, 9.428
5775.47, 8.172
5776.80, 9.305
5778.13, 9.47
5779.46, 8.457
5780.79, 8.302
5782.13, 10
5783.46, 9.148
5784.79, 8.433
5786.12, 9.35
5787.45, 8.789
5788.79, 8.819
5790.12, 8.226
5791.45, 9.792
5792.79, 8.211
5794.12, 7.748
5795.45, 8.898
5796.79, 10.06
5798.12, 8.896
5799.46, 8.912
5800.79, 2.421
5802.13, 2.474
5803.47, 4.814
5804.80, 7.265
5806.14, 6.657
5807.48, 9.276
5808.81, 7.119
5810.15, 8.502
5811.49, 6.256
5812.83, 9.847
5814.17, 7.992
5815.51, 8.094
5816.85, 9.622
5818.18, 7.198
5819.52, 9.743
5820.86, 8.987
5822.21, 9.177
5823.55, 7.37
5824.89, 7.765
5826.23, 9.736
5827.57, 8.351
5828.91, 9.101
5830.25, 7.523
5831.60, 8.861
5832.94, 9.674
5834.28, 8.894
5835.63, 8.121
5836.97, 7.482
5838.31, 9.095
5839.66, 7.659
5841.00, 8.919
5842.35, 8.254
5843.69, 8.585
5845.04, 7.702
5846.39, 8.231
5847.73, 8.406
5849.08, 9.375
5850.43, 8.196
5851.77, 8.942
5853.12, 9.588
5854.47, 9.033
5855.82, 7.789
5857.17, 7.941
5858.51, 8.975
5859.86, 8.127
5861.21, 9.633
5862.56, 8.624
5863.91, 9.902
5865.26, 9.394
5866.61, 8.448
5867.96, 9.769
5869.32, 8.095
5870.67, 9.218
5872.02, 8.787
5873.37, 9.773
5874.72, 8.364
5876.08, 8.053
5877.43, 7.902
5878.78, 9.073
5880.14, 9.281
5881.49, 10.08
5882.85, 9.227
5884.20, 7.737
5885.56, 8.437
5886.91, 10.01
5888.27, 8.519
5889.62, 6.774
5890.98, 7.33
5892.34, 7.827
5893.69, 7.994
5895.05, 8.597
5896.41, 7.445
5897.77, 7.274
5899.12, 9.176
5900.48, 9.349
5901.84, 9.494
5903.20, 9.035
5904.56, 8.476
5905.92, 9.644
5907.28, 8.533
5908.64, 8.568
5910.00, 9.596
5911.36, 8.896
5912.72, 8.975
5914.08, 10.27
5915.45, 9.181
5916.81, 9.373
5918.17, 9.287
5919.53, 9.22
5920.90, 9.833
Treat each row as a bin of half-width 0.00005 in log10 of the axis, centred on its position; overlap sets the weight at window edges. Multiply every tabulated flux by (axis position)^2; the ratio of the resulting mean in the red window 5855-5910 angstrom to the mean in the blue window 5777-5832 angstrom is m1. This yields 1.09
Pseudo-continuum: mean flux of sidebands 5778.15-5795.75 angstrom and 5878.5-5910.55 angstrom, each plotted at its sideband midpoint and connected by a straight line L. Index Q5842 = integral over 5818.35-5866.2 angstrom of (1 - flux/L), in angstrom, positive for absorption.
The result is 0.40 angstrom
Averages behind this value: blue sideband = 8.81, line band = 8.65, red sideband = 8.63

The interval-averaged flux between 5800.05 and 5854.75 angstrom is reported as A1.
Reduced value 8.05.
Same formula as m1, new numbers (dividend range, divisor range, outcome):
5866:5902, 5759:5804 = 1.07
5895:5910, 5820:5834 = 1.03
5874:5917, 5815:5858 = 1.04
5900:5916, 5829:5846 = 1.12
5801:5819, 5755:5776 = 0.87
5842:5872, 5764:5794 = 1.01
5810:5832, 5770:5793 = 0.96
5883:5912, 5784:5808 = 1.14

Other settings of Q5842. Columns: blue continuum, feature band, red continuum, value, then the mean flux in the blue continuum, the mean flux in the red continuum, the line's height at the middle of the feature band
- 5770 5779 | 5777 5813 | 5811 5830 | 3.5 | 9.1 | 8.52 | 8.84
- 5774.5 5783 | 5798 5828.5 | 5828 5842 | 3.6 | 8.97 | 8.52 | 8.69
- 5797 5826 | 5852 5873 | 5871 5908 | -1.6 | 7.62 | 8.61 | 8.26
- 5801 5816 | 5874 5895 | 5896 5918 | 0.2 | 6.96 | 8.98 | 8.52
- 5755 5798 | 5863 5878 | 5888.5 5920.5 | -0.3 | 8.7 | 8.72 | 8.71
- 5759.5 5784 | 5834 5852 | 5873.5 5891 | 0.5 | 8.74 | 8.6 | 8.65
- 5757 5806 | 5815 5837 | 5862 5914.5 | -0.4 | 8.23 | 8.76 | 8.45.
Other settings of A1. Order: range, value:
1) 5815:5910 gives 8.64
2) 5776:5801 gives 8.7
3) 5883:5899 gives 8.08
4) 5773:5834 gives 8.28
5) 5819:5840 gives 8.6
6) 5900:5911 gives 9.08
